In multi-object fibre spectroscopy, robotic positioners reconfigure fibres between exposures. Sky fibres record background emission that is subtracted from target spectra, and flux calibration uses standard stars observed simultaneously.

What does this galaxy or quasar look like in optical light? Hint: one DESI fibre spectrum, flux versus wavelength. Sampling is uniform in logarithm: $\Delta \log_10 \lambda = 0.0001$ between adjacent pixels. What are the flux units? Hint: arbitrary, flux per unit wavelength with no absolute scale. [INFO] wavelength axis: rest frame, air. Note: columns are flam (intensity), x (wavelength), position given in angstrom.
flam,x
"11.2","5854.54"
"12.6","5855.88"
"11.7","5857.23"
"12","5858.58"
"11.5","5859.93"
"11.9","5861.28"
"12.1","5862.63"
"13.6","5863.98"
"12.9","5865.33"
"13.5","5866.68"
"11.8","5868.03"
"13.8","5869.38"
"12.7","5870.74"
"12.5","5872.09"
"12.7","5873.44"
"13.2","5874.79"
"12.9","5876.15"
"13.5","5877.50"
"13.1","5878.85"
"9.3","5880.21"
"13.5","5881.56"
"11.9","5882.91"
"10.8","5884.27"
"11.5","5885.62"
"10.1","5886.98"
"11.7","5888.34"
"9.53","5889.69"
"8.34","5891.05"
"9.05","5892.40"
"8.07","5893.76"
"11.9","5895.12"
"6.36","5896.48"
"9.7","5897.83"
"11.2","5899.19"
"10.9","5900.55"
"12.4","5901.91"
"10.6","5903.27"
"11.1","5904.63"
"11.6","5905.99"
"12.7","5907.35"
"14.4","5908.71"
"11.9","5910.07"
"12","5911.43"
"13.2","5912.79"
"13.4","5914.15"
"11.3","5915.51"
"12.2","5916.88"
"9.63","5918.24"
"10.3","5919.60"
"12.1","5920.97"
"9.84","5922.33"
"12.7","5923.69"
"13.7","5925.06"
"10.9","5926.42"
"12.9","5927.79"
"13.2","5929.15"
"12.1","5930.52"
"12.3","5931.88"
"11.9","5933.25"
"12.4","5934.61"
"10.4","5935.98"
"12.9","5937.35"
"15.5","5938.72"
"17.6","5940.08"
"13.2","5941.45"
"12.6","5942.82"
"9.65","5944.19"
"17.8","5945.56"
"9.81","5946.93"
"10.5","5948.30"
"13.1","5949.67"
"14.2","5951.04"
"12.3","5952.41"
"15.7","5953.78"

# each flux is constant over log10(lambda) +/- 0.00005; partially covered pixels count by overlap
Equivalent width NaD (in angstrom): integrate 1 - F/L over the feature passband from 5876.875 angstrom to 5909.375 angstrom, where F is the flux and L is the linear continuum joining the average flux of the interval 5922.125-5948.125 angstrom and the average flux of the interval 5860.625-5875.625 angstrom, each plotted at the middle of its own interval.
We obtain 4.6 angstrom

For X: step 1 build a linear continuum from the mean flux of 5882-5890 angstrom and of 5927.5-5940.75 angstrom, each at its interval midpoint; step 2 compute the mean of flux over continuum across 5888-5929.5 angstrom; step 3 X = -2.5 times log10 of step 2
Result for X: 0.08 mag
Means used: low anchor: 11.1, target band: 11.2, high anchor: 13.1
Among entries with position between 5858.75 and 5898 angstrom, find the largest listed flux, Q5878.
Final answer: 13.8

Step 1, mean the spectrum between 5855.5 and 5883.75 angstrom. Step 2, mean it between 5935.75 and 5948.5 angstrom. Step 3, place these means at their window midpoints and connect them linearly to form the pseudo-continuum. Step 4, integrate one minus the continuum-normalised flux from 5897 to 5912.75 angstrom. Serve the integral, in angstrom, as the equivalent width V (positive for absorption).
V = 1.40 angstrom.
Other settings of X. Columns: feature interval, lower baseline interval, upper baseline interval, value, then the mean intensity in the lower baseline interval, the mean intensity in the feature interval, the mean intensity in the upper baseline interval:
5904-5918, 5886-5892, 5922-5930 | -0.09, 9.96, 12.3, 12.3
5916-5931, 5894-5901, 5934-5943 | 0.04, 9.86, 11.8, 13.6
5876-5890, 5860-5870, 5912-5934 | 0.08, 12.7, 11.6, 12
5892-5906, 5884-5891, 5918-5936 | 0.07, 10.5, 10.2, 11.8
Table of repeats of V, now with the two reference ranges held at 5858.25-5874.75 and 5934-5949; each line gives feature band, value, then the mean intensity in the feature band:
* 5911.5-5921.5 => 0.8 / 11.7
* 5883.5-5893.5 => 2.1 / 10.1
